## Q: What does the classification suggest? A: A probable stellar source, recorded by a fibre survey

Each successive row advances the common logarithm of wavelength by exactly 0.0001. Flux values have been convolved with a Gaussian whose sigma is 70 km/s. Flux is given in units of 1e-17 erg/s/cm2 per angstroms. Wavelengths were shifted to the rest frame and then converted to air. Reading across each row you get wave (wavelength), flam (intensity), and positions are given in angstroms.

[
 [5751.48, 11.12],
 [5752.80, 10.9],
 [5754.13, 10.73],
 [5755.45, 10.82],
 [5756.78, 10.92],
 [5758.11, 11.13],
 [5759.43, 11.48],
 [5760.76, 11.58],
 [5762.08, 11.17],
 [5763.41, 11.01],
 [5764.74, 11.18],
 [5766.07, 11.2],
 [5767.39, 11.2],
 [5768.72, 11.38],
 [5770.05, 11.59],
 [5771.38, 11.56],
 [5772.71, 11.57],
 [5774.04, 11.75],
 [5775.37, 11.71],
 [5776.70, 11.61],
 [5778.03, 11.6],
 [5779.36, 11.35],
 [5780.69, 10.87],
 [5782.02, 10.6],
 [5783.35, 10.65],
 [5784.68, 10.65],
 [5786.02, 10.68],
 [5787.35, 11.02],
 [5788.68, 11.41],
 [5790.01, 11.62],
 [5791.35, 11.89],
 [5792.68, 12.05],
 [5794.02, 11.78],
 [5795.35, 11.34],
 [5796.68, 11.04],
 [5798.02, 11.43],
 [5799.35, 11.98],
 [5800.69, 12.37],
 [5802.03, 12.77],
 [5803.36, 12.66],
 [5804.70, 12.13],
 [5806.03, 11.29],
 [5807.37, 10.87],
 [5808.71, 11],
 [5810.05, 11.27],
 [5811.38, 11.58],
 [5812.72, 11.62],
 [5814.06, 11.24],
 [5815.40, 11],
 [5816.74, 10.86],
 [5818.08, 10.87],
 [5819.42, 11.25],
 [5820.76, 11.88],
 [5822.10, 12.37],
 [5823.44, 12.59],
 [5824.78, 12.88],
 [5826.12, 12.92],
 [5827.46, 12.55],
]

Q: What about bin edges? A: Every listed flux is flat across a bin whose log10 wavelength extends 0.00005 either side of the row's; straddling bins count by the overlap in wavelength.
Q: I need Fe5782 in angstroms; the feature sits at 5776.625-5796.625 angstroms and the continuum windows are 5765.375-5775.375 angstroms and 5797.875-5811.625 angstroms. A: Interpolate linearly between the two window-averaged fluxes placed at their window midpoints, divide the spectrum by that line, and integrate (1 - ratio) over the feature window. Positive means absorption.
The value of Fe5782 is 0.6 angstroms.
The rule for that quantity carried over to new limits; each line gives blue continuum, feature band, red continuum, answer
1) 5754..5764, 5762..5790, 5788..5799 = 0.28 angstroms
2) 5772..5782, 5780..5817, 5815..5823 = 0.02 angstroms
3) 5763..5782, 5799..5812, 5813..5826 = -0.20 angstroms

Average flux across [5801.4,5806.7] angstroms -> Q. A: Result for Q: 12.2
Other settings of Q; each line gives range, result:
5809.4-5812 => 11.5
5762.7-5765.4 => 11.1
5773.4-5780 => 11.6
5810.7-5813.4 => 11.6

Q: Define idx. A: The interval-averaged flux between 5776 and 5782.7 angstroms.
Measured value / 11.2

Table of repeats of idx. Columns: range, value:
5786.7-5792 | 11.5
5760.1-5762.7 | 11.4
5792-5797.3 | 11.6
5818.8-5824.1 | 12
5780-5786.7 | 10.7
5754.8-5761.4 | 11.2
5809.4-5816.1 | 11.3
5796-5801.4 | 11.7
